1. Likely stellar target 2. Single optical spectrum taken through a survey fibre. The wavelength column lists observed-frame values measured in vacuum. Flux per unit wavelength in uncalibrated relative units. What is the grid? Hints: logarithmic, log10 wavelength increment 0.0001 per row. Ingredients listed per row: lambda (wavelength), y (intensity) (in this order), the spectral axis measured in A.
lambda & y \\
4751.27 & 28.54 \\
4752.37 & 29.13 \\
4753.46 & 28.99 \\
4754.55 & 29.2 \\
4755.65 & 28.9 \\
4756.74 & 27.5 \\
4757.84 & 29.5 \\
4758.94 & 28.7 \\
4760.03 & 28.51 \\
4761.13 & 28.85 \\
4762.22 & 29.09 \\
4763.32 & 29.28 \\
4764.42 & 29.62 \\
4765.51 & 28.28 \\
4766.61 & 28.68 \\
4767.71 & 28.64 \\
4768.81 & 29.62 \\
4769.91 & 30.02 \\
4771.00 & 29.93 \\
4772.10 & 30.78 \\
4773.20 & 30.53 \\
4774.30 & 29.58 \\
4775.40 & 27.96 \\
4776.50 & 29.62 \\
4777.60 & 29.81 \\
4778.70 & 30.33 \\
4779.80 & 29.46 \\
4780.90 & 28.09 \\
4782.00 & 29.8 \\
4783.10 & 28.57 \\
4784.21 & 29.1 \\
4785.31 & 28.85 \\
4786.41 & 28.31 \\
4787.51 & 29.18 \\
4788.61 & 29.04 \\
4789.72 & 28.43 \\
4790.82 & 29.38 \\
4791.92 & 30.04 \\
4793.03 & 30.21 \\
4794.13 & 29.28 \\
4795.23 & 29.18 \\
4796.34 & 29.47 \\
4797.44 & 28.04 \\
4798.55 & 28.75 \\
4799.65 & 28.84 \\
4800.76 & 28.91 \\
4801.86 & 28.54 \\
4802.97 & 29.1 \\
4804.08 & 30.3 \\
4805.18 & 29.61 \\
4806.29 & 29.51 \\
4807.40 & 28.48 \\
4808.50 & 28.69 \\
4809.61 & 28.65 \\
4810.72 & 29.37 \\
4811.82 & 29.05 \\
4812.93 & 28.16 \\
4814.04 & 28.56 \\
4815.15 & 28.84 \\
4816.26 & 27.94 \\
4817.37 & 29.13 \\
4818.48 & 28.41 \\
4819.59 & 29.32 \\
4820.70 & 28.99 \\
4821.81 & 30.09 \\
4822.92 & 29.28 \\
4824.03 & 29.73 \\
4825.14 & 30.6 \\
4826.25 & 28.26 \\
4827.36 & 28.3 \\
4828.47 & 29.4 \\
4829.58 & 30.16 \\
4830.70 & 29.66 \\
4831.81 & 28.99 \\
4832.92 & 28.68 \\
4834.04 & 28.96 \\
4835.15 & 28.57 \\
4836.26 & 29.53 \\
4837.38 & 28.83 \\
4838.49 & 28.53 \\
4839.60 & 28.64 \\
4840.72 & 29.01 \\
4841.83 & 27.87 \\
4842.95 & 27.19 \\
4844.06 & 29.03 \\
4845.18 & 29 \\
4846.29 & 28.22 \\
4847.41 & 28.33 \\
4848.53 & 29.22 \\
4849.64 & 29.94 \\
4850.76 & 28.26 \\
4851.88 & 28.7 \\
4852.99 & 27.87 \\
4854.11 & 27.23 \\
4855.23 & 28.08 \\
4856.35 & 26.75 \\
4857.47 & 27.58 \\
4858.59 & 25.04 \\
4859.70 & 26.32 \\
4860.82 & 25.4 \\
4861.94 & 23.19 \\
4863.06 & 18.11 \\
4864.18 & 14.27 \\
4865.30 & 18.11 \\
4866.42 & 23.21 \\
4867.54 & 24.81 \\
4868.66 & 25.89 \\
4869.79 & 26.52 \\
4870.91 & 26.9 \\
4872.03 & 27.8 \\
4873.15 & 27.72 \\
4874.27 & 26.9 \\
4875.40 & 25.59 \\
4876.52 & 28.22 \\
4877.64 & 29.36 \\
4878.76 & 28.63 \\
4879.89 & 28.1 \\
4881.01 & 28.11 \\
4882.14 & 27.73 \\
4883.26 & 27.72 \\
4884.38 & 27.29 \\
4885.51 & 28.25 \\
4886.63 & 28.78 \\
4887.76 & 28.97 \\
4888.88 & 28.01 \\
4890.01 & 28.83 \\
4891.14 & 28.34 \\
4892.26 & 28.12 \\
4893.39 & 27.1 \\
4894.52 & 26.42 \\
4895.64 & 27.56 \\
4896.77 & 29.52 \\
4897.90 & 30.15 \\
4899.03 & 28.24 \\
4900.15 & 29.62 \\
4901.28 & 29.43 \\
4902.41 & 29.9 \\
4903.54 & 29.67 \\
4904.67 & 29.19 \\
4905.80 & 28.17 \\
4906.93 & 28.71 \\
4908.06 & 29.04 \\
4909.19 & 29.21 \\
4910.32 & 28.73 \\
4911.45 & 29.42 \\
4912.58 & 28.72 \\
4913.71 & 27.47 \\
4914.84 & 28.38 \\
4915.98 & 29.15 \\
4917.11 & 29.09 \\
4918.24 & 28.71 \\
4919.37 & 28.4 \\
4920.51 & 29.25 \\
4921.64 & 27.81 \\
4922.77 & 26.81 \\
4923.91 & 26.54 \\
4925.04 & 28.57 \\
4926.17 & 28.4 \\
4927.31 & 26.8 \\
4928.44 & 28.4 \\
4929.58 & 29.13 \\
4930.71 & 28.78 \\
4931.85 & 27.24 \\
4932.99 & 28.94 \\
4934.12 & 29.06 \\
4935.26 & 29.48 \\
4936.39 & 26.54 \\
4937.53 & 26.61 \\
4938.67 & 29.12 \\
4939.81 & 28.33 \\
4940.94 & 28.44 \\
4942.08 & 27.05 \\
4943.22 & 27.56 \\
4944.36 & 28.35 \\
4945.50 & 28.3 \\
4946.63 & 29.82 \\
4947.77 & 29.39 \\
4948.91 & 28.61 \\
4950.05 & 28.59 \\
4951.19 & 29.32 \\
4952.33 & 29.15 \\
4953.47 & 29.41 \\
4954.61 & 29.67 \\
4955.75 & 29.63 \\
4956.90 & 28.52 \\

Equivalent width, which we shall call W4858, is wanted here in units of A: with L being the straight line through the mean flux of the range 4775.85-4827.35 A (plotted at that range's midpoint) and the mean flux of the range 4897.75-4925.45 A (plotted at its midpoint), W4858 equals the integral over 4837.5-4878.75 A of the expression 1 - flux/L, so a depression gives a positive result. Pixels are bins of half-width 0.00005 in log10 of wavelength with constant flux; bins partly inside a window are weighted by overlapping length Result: 3.4 A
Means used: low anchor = 29.1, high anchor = 28.7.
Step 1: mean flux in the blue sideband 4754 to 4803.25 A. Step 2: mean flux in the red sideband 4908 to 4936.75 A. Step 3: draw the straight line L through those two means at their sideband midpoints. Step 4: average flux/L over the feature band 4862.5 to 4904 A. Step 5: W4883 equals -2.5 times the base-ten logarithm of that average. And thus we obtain 0.06 mag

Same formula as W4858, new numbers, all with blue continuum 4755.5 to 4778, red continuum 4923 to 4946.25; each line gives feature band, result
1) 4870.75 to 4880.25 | 0.3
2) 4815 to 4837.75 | -0.3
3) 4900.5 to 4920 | -0.5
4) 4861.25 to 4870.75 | 2.2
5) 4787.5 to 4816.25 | -0.1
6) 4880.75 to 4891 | 0.1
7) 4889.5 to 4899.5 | 0.0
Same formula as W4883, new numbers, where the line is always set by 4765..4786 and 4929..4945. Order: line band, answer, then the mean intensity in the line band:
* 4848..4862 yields 0.05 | 27.3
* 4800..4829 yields 0.00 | 29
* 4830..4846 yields 0.01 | 28.8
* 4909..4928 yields 0.00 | 28.3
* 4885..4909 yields -0.01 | 28.7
